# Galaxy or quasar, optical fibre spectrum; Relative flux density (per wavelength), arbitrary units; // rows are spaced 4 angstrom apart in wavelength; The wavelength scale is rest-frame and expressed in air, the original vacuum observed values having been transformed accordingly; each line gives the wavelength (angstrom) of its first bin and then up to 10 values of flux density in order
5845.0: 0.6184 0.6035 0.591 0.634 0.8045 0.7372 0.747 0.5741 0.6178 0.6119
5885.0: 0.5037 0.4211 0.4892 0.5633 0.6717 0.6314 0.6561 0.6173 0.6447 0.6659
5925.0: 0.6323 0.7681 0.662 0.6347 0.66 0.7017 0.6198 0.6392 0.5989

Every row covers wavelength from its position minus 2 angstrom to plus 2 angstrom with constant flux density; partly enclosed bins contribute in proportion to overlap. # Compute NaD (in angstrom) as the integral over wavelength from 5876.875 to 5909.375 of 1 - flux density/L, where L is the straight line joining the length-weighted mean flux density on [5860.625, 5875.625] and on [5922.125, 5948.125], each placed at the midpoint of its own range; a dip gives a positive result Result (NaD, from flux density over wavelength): 5.8 angstrom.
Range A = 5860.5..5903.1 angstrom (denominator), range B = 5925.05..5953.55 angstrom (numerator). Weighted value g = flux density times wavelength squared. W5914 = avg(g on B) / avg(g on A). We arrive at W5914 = 1.1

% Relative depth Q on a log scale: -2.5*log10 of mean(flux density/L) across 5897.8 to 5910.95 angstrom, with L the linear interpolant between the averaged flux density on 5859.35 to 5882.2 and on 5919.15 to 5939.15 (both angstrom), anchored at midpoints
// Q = 0.05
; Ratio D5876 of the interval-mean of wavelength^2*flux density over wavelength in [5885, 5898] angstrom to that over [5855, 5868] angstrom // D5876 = 0.68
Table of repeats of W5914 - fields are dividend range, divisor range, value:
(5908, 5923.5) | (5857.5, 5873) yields 0.90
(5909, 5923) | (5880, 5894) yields 1.30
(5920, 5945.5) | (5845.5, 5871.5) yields 1.02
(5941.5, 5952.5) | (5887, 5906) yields 1.21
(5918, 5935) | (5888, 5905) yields 1.24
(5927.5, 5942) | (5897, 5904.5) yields 1.08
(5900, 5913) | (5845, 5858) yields 1.08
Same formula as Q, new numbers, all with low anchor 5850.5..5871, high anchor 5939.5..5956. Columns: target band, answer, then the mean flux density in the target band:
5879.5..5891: 0.33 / 0.508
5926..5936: -0.06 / 0.699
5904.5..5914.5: 0.06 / 0.636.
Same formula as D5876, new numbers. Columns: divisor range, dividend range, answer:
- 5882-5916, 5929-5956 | 1.17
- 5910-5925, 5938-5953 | 1.03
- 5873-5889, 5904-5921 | 1.16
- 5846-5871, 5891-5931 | 0.94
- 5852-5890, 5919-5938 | 1.09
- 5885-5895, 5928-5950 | 1.47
